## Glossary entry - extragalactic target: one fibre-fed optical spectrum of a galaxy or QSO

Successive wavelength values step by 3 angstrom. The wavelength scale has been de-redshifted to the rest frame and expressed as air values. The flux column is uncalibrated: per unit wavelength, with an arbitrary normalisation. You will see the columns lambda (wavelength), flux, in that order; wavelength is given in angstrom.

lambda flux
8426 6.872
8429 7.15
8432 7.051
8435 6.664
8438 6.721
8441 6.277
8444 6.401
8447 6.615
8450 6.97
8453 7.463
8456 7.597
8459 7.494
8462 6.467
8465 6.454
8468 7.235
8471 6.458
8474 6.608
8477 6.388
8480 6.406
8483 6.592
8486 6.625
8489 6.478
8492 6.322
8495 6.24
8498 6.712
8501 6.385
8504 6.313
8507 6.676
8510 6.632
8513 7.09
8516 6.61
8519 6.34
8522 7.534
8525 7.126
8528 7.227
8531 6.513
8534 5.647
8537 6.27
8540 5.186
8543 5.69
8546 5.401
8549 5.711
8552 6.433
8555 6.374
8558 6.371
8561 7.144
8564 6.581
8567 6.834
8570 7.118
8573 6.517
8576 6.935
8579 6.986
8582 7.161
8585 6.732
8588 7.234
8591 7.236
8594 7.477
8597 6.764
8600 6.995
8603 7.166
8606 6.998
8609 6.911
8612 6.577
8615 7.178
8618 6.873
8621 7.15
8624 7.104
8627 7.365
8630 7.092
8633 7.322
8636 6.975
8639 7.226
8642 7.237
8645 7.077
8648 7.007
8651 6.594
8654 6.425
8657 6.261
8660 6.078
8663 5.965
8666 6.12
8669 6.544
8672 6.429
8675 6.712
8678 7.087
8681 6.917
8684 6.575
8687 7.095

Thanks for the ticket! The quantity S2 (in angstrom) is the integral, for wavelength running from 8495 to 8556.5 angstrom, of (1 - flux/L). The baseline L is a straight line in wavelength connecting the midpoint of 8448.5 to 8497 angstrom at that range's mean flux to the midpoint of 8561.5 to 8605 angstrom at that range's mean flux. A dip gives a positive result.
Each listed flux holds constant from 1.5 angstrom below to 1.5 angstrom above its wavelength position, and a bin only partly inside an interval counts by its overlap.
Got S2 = 4.2 angstrom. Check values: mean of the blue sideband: 6.74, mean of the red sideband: 6.99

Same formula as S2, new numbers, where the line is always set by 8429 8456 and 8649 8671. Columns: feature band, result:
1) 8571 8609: -3.16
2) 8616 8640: -2.84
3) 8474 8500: 0.97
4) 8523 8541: 0.61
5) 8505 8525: -0.50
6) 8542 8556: 1.41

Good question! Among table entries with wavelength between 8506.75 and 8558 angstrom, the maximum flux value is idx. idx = 7.534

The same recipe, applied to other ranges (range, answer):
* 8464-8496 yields 7.235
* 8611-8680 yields 7.365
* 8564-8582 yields 7.161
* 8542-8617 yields 7.477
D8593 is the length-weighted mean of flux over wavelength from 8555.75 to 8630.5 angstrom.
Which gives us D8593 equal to 6.97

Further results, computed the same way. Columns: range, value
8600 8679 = 6.83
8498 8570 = 6.46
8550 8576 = 6.67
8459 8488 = 6.63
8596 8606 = 6.99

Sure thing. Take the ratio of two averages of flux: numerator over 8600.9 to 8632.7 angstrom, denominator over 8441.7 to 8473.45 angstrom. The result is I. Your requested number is 1.0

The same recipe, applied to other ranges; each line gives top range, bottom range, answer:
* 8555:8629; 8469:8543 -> 1.07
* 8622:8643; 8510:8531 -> 1.04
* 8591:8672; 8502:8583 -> 1.05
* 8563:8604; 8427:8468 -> 1.01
